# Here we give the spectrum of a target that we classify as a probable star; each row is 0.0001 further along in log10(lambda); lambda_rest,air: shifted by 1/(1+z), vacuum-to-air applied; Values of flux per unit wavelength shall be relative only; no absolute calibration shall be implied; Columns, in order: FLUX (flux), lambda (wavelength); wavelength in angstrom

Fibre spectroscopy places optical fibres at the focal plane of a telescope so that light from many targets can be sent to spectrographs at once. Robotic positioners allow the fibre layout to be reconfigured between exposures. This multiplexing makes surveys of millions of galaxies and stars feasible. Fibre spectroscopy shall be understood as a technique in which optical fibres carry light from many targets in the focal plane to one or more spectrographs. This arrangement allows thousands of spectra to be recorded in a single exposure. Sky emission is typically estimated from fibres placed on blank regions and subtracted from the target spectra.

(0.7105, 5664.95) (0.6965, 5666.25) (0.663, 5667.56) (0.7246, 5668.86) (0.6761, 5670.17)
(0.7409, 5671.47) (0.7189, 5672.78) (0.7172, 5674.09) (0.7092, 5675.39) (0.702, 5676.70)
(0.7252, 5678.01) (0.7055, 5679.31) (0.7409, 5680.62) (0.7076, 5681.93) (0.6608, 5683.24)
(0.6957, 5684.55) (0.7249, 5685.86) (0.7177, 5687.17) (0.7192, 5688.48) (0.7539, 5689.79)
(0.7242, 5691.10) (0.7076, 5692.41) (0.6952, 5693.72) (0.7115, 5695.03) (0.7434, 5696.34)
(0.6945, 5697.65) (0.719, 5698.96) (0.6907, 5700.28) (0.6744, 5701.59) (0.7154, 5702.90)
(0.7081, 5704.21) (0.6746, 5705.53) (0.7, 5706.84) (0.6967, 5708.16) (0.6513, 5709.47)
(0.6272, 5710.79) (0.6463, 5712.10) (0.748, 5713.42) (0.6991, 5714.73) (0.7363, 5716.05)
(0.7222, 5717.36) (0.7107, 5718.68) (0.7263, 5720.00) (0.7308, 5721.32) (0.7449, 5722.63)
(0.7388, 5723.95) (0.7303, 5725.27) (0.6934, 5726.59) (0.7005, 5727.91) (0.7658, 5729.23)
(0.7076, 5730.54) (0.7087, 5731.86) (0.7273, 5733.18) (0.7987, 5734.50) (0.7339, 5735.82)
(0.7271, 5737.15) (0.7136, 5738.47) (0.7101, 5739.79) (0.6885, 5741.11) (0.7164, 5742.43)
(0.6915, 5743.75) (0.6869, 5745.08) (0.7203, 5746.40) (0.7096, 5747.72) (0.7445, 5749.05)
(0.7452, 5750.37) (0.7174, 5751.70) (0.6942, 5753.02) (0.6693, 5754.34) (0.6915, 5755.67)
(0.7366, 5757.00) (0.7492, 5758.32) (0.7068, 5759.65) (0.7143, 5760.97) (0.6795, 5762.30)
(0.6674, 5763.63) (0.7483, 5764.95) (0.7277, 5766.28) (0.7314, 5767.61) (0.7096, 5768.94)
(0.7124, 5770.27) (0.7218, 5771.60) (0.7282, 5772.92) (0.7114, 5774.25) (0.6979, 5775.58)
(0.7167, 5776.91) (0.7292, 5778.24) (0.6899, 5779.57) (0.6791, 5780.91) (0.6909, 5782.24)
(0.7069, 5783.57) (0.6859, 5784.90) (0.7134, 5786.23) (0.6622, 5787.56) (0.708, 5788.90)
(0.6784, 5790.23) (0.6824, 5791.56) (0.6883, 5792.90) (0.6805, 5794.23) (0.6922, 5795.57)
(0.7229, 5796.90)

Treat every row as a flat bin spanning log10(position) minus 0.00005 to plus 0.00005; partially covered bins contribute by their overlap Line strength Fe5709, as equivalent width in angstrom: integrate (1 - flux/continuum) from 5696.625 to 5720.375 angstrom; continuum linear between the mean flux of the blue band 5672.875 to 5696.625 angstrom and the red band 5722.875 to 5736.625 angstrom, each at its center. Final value 0.8 angstrom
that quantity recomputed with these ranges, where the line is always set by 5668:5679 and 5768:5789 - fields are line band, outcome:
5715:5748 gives -0.61 angstrom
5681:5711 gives 0.40 angstrom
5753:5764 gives 0.06 angstrom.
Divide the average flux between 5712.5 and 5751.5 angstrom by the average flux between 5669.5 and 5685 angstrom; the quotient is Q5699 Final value 1.0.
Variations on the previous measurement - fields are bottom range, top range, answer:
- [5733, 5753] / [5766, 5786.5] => 0.98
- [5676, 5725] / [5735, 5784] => 1.00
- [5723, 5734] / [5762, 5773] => 0.99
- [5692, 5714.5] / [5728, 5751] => 1.04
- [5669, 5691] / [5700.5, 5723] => 0.98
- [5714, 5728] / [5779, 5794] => 0.95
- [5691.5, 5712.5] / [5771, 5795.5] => 1.01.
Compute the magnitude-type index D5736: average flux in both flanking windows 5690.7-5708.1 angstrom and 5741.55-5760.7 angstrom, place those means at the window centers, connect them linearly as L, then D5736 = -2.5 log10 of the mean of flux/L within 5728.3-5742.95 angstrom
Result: -0.03 mag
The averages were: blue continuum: 0.704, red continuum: 0.713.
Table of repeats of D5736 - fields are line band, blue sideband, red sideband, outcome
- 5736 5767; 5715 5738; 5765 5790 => 0.01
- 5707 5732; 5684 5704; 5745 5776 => 0.01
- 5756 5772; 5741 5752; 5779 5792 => -0.02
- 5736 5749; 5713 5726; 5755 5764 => 0.01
